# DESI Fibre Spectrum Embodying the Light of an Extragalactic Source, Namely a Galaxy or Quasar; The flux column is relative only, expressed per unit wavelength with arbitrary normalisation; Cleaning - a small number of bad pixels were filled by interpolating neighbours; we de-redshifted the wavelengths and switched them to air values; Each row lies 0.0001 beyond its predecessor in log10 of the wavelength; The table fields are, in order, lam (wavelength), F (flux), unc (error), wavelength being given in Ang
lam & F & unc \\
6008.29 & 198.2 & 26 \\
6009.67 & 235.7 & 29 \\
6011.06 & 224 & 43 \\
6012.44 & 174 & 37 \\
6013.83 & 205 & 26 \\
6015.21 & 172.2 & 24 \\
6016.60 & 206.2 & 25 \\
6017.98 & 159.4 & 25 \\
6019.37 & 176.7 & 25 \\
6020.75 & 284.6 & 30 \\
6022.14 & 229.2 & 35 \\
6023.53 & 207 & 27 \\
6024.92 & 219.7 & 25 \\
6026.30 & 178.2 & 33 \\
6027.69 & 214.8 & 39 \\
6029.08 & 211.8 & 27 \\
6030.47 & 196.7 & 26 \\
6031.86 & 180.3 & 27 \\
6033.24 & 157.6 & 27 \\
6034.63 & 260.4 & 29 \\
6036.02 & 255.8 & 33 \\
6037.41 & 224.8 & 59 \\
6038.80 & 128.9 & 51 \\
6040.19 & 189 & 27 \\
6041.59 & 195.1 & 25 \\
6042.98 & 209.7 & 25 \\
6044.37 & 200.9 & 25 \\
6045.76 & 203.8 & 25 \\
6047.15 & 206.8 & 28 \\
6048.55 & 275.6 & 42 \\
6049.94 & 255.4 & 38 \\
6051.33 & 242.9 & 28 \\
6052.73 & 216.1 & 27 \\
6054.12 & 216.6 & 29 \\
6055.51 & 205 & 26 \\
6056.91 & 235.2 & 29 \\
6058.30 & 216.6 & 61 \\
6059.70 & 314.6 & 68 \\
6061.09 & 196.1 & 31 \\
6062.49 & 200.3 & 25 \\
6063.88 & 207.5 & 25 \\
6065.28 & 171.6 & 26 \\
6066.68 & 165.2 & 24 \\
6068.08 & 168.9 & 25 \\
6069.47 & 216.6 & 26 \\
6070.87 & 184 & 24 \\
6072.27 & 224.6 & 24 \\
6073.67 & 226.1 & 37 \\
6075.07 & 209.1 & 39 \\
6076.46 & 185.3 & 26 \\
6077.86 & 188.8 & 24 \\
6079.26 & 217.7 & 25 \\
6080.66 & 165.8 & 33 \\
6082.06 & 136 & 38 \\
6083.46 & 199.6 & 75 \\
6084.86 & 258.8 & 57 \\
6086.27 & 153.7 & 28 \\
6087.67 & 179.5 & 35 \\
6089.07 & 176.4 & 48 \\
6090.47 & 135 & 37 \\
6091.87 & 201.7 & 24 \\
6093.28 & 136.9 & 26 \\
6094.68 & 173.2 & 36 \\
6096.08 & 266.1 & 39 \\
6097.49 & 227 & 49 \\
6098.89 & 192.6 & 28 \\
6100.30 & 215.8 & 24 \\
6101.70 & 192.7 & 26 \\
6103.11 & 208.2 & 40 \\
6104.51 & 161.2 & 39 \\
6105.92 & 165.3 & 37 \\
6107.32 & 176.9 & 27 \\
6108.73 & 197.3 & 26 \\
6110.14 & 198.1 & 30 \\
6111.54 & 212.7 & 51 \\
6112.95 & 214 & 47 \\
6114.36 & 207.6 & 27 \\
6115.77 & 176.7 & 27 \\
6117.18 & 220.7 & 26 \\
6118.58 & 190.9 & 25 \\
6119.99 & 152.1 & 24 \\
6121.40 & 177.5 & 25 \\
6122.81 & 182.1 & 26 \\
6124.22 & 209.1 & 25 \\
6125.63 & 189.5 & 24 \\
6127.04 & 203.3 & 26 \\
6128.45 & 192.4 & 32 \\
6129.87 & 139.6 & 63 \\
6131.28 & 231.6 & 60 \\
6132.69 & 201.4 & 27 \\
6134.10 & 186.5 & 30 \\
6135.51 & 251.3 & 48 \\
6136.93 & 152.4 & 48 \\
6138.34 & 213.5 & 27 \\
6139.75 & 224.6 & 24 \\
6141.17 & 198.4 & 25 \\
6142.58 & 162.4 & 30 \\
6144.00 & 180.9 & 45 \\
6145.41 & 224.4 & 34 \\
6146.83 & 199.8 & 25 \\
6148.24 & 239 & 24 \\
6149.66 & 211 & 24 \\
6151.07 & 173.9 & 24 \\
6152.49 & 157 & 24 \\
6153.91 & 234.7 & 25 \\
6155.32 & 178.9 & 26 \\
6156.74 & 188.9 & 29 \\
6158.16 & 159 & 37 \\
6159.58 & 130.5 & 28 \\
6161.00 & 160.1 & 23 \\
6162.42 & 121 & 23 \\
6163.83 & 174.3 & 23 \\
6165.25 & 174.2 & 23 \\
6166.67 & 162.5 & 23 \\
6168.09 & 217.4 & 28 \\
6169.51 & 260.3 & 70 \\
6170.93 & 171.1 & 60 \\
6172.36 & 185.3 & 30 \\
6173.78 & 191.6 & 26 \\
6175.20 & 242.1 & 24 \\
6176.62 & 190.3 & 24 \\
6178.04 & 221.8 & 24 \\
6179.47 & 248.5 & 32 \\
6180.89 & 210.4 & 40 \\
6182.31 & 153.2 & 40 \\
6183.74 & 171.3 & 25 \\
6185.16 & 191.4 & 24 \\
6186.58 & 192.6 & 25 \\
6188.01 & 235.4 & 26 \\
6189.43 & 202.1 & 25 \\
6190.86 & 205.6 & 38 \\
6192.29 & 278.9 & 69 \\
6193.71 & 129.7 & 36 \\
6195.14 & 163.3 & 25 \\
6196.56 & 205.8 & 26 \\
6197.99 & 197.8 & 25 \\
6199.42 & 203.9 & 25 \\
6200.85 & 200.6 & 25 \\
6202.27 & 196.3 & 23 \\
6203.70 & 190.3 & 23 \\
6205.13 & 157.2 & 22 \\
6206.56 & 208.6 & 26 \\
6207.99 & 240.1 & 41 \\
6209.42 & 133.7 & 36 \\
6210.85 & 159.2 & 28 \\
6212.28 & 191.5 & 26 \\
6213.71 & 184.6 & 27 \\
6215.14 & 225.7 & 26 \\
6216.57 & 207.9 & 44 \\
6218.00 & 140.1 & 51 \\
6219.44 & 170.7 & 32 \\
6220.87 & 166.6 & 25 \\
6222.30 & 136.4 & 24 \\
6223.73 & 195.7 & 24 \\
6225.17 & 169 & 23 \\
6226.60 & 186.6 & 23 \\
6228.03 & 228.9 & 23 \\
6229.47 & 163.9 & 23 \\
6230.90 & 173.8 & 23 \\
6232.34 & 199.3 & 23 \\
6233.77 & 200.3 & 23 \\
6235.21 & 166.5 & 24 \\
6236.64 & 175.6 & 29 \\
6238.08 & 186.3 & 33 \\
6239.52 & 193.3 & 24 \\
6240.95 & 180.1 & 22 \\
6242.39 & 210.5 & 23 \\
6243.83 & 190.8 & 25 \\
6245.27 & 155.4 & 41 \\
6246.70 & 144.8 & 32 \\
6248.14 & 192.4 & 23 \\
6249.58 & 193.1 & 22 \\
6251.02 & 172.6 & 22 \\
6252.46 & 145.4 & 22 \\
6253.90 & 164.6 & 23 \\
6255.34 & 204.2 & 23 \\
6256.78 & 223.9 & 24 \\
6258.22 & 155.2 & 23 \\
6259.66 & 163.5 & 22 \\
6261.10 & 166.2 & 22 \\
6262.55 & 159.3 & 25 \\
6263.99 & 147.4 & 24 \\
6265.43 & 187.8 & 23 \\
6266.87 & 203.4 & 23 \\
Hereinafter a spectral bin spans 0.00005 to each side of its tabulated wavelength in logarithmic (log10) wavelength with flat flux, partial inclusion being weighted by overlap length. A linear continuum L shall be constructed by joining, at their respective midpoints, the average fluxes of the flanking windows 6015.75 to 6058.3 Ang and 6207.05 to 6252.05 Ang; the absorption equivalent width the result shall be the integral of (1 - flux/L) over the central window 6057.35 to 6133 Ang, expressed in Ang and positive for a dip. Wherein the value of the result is 2.9 Ang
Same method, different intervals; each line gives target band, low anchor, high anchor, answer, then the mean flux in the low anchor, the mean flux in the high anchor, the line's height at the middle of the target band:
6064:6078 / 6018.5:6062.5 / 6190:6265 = 1.0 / 216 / 183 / 210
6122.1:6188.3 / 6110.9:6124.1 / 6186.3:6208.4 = 1.1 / 193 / 200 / 196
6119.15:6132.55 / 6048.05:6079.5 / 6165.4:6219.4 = 1.2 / 214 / 196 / 205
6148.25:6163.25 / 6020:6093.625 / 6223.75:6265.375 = 1.3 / 205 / 179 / 191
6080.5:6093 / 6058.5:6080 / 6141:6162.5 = 1.4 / 205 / 184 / 201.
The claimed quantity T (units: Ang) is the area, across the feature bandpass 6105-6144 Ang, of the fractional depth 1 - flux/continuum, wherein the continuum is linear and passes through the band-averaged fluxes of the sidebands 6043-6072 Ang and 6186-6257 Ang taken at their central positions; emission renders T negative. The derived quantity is 1.9 Ang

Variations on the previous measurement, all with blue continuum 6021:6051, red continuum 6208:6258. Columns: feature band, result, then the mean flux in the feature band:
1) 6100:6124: 1.0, 191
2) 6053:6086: 0.3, 204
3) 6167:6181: -1.7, 213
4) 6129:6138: 0.1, 194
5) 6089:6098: 0.6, 188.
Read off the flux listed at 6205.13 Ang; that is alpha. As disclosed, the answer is 157.2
